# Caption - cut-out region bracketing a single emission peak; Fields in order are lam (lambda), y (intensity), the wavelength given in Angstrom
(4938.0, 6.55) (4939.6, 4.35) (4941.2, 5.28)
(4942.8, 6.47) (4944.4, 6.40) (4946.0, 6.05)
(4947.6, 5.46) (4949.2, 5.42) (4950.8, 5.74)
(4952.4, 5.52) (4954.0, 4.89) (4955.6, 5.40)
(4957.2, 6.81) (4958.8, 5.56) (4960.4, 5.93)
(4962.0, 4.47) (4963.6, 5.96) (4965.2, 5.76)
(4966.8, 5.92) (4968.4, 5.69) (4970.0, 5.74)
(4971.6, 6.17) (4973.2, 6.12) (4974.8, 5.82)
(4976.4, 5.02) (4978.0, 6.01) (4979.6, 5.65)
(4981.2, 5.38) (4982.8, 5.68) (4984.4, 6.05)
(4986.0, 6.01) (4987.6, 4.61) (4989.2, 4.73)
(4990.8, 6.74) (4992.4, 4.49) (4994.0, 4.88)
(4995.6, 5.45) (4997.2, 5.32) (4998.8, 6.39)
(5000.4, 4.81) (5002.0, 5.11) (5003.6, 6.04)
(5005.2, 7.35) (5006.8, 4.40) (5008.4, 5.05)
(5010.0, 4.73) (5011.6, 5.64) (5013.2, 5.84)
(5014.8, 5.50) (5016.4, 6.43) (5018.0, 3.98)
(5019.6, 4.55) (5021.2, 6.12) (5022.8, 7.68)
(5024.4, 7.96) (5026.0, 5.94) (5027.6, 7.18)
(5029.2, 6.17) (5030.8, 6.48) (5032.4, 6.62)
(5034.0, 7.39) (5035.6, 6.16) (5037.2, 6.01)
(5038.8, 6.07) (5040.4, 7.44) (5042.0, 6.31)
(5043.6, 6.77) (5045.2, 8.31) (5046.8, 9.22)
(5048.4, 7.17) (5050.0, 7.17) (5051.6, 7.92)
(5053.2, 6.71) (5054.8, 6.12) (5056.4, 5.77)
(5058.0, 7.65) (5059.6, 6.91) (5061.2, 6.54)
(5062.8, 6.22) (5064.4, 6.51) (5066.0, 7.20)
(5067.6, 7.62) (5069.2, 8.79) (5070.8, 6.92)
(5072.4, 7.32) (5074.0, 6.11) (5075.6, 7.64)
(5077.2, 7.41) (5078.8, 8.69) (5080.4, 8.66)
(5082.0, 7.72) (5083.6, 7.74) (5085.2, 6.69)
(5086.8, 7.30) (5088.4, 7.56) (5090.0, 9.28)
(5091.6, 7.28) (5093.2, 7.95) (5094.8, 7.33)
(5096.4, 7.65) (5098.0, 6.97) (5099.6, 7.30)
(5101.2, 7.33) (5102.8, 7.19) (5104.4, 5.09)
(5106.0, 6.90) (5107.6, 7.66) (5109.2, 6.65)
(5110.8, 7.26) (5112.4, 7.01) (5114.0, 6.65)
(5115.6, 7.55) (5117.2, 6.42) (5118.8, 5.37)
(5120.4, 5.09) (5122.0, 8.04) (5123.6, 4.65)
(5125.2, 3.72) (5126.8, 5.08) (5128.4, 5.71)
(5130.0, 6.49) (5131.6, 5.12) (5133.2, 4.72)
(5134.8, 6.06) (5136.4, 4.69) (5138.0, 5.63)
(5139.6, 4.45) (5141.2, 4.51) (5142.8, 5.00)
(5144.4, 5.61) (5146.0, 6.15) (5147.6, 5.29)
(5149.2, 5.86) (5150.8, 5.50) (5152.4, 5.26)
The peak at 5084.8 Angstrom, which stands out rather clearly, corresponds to C III] 1909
